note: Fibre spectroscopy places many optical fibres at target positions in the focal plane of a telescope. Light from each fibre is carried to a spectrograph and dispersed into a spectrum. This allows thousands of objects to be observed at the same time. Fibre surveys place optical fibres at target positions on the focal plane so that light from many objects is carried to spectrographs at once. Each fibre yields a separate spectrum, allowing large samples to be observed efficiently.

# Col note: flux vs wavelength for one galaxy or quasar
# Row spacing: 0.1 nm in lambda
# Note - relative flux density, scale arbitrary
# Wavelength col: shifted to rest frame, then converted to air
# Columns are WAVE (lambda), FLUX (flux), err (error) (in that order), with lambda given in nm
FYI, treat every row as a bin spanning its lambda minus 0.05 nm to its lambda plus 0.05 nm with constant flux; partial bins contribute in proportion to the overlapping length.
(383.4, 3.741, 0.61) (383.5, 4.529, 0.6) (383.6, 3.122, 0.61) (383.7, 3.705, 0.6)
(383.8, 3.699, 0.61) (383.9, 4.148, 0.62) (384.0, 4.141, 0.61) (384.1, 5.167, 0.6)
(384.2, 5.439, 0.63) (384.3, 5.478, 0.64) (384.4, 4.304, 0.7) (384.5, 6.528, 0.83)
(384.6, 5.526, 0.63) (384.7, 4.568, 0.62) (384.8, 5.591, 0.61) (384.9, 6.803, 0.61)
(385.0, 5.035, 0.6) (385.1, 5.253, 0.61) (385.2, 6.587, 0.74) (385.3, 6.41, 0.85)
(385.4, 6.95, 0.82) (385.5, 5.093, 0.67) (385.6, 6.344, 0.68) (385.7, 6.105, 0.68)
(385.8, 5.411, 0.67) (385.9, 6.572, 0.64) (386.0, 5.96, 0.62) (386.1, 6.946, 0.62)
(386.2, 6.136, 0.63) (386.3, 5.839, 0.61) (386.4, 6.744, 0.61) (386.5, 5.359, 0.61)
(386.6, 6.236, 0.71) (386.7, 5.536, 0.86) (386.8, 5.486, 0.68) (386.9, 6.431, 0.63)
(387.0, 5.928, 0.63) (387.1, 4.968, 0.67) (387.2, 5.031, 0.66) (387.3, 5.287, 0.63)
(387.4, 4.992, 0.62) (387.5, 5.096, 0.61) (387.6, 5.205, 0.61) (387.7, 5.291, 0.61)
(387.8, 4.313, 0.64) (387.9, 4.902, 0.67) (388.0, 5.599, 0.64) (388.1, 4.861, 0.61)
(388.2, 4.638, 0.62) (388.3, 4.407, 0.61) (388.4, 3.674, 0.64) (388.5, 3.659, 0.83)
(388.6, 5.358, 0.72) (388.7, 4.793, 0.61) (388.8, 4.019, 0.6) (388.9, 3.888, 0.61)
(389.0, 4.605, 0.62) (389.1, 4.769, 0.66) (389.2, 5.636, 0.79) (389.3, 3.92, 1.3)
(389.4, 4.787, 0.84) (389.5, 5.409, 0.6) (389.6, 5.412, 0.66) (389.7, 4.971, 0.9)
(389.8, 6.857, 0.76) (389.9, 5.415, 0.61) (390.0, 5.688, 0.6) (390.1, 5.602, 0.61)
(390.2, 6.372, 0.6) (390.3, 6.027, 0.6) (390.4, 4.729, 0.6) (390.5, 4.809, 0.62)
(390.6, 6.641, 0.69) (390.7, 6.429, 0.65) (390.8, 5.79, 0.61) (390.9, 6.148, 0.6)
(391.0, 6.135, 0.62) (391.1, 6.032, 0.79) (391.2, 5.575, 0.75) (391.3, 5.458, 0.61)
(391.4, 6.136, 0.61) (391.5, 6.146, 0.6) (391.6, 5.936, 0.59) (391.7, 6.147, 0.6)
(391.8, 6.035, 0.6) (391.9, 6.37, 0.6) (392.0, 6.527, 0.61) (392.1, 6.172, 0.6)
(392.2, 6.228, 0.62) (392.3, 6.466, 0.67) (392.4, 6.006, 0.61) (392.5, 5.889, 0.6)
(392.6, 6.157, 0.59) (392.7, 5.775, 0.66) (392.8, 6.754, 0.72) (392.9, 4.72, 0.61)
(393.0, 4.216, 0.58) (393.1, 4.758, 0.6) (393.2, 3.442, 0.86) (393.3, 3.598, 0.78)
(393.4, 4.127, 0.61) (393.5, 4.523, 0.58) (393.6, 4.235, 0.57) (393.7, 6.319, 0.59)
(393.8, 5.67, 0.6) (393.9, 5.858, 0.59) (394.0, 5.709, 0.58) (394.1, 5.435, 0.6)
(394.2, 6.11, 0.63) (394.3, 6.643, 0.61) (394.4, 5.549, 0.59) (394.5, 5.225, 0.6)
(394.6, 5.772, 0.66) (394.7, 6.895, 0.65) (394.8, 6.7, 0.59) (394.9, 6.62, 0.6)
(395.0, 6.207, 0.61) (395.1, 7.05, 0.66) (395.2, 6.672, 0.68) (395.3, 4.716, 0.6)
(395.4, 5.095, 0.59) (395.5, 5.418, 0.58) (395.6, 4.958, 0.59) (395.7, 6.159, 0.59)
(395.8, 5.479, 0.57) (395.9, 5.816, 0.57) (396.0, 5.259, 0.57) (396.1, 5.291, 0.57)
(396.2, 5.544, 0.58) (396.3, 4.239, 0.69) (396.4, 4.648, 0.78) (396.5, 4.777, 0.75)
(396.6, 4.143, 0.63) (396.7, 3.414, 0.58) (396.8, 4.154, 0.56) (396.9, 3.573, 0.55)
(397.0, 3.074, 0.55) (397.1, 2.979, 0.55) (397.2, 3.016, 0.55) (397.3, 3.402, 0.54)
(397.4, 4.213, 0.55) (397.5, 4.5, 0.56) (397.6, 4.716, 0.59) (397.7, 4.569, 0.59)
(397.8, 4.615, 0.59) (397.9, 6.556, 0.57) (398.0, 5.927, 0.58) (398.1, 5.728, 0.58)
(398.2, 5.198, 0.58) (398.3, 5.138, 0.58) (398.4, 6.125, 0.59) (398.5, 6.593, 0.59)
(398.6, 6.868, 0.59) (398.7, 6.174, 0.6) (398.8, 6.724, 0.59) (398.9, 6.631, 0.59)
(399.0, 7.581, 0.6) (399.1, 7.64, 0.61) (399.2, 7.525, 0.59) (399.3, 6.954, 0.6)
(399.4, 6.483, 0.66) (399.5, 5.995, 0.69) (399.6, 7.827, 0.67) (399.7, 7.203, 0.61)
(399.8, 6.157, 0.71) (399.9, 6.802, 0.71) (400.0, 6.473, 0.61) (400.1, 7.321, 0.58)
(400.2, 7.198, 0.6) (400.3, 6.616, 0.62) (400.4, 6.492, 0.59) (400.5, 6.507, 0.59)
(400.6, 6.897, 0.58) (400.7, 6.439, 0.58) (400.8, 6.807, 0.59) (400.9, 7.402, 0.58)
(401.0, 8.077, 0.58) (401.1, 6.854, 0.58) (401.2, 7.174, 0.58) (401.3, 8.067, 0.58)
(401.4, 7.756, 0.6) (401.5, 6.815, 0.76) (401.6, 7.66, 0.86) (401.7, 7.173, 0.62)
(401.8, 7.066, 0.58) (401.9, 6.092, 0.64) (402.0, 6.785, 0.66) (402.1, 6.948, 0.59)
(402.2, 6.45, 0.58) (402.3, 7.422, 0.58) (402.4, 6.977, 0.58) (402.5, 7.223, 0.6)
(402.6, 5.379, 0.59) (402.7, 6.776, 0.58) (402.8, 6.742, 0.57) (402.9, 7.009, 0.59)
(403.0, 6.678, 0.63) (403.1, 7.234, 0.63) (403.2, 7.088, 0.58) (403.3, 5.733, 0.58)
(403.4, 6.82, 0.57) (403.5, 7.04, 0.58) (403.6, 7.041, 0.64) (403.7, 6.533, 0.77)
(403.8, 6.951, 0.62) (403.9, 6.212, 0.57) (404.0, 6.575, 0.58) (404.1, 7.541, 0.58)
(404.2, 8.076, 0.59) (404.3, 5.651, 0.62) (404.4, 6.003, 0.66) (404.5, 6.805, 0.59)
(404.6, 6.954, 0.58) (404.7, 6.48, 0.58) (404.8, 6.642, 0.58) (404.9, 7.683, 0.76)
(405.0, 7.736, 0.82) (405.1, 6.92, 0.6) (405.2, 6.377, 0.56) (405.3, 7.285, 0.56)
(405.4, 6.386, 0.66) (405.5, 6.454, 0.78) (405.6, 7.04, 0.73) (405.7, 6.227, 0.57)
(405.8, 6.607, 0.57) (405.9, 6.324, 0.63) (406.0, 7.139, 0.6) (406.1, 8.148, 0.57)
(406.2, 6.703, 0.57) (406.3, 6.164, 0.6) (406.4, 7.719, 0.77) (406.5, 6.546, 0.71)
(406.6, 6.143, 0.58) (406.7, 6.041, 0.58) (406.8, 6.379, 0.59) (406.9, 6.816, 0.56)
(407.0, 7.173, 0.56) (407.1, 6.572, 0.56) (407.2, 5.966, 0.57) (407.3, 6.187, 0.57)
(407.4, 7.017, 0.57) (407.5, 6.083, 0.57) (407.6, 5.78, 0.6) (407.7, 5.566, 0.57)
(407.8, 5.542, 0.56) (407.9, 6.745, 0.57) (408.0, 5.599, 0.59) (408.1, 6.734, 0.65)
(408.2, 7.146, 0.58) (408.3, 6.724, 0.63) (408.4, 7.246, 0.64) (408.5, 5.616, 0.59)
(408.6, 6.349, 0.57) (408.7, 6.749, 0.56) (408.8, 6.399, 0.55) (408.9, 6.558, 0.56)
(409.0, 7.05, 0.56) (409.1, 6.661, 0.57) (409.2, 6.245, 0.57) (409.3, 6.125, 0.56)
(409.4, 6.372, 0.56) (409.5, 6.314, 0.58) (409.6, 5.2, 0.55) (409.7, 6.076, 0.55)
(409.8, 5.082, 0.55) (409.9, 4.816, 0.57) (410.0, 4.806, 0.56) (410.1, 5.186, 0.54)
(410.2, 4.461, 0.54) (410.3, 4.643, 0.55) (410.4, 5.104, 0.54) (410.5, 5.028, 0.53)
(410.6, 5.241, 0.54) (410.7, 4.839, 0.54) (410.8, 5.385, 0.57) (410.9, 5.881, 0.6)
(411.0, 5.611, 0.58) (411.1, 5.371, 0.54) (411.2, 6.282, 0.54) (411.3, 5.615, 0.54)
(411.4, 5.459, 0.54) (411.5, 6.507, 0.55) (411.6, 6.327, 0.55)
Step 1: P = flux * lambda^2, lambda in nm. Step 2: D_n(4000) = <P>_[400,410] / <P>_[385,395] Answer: 1.29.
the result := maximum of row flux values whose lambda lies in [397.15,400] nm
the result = 7.827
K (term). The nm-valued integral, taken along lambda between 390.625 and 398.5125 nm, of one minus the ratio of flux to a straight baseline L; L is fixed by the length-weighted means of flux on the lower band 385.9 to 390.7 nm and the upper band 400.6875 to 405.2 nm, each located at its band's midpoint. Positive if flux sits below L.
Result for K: 0.77 nm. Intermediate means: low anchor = 5.31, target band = 5.38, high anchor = 6.92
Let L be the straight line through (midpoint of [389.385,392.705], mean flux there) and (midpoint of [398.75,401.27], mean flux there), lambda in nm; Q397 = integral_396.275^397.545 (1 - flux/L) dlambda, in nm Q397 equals 0.53 nm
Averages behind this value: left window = 5.9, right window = 6.96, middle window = 3.85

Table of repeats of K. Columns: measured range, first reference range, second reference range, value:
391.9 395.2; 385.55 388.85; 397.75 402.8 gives 0.19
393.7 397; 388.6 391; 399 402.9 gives 0.37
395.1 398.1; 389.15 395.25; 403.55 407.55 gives 0.63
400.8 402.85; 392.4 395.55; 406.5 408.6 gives -0.35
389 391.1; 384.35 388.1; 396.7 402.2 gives 0.09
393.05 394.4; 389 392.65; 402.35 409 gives 0.19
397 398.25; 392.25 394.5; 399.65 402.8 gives 0.34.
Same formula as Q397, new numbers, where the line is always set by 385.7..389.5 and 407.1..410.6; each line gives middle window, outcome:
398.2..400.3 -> -0.41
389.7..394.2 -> -0.25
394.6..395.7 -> -0.11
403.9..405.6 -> -0.29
